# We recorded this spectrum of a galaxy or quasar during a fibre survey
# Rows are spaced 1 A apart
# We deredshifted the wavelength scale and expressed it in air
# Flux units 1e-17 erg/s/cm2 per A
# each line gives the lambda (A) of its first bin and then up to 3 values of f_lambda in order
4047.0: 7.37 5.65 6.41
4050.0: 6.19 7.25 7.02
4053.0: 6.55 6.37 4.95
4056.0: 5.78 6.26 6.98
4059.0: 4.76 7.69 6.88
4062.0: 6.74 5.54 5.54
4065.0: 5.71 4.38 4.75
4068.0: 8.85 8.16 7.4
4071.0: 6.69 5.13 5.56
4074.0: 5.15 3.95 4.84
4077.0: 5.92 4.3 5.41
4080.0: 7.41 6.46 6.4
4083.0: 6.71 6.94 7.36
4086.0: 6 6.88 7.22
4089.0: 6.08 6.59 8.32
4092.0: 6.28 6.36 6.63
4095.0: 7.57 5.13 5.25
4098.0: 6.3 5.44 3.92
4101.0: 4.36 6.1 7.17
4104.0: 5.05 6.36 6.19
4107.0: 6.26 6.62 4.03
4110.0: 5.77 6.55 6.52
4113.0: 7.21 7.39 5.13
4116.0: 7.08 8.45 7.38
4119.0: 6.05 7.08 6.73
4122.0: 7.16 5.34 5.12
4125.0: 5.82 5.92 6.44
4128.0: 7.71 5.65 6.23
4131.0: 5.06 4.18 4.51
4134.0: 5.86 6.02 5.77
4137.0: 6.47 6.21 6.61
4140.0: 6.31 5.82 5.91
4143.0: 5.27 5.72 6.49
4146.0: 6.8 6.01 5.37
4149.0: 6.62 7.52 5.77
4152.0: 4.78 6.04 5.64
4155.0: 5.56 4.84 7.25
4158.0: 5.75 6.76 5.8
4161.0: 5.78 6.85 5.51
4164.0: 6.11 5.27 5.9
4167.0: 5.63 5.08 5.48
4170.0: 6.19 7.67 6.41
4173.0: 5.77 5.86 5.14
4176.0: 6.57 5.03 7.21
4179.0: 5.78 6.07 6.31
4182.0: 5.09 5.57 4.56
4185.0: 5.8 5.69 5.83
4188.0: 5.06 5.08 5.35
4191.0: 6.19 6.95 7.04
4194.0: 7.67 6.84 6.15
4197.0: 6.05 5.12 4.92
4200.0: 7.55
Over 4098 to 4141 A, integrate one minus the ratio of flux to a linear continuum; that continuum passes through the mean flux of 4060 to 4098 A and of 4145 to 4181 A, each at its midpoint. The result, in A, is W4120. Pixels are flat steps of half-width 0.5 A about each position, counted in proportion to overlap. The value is 0.39 A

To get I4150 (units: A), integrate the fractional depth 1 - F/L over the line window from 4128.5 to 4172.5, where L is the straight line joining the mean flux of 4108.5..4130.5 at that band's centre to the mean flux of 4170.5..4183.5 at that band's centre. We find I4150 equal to 1.99 A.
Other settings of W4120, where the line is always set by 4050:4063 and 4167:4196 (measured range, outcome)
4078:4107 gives 0.1 A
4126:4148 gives 0.6 A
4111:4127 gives -1.0 A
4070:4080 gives 1.4 A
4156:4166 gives 0.0 A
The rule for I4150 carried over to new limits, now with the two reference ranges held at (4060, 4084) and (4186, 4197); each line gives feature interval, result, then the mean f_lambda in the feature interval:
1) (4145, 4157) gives 0.3 A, 5.99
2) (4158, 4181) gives 0.6 A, 6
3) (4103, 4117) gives -0.4 A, 6.28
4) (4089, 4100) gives -0.3 A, 6.26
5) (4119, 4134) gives 0.5 A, 5.93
